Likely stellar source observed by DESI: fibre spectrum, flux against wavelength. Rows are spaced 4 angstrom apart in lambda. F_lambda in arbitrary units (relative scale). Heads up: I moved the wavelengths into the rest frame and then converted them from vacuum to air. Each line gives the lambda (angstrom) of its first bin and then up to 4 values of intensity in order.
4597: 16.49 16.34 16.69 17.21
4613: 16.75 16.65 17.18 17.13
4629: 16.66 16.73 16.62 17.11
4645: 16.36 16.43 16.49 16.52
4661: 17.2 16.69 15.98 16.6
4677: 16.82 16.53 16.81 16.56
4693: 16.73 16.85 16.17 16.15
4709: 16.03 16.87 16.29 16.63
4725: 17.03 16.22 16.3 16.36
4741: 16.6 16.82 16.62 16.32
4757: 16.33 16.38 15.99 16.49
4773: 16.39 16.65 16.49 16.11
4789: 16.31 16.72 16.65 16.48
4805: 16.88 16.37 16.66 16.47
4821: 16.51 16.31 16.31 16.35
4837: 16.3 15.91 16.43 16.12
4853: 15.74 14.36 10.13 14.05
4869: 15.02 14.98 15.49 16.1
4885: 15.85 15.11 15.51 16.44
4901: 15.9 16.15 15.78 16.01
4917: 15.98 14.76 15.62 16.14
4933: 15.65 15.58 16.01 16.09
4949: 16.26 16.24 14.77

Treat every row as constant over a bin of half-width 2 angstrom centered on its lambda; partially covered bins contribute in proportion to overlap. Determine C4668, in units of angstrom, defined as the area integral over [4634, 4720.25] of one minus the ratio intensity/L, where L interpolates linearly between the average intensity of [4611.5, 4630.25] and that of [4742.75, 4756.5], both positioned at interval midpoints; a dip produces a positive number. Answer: 0.9 angstrom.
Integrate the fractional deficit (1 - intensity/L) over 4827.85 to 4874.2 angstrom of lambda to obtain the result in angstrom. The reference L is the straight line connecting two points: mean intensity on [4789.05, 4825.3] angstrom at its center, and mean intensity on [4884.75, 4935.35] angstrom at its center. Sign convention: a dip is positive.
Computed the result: 3.1 angstrom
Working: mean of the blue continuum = 16.6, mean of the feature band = 15.1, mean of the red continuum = 15.8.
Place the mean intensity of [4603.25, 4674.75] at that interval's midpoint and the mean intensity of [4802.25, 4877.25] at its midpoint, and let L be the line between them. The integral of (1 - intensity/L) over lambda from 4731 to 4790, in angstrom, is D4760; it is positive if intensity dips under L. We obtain -1.3 angstrom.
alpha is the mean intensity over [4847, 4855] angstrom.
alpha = 15.9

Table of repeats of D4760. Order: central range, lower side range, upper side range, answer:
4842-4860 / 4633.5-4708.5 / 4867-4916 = 0.6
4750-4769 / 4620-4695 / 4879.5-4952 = 0.1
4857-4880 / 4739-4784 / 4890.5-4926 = 2.7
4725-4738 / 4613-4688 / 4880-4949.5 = 0.0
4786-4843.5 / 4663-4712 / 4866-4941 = -1.6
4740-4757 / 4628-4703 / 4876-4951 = -0.2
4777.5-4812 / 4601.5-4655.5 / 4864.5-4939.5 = -1.0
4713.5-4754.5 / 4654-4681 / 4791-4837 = 0.1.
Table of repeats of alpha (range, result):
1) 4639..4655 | 16.6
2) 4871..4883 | 15.5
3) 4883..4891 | 15.5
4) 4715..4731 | 16.5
